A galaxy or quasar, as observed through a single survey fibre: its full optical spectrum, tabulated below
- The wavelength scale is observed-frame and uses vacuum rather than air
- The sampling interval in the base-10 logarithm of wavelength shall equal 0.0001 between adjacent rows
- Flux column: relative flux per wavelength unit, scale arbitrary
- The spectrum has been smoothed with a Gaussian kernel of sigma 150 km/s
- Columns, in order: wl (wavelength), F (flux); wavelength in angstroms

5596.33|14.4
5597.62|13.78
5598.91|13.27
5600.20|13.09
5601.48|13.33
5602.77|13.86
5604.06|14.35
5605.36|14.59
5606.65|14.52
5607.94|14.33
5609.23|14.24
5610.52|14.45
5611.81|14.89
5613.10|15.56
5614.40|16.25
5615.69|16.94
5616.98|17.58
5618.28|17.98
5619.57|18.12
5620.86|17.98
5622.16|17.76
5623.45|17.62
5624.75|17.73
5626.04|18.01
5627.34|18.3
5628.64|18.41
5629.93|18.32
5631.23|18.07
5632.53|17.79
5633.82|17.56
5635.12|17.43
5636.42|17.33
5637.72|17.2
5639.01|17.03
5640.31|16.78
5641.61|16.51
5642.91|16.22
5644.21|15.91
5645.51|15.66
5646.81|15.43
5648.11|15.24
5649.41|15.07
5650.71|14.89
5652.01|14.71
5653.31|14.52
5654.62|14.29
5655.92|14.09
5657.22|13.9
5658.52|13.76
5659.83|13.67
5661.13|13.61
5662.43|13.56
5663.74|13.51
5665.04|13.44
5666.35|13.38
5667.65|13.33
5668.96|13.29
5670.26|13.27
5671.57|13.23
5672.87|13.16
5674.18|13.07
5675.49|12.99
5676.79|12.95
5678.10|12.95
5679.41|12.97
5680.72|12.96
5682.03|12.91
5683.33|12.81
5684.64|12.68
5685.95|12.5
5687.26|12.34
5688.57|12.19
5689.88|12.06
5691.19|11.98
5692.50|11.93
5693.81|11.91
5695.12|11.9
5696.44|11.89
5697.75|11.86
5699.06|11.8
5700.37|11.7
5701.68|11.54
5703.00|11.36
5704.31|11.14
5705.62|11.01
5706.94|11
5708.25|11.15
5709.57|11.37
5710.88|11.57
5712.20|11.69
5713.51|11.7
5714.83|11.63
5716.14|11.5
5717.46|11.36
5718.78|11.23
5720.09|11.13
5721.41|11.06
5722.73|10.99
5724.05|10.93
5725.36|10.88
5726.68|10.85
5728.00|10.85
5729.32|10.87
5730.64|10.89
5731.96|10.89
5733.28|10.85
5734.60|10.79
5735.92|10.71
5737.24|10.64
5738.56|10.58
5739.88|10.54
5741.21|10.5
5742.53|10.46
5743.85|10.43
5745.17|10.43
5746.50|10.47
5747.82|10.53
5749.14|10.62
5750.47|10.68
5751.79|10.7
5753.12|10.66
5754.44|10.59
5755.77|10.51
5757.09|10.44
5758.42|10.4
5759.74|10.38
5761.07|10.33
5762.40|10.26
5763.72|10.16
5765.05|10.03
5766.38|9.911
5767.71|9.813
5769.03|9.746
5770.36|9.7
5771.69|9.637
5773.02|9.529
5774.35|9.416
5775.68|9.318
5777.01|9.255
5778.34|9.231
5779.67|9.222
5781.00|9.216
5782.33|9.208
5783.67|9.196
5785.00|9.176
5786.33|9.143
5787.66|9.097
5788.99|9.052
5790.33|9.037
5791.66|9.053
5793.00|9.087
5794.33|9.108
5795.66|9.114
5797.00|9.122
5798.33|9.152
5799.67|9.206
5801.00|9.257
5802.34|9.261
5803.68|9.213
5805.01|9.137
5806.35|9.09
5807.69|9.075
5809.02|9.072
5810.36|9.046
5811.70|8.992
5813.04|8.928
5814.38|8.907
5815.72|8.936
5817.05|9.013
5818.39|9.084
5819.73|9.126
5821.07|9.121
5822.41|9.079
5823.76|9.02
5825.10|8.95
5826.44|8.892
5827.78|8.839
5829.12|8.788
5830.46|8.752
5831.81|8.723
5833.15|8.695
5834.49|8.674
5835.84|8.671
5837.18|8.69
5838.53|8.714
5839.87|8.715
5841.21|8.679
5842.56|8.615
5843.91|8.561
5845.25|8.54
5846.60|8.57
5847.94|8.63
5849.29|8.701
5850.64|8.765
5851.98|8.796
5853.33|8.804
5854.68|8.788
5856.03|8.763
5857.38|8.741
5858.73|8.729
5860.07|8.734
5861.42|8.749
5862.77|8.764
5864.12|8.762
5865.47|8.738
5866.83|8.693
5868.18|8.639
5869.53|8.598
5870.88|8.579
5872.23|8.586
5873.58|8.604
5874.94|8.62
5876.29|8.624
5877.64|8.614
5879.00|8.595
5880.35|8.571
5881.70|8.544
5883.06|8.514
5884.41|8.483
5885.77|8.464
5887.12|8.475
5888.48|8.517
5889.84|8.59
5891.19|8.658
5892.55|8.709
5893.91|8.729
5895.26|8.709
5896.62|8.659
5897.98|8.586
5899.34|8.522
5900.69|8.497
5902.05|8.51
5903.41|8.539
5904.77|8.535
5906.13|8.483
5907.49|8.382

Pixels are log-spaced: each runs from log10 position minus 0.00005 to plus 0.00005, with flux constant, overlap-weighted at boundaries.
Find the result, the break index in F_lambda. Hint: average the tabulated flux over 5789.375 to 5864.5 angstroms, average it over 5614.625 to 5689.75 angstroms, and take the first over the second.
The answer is 0.6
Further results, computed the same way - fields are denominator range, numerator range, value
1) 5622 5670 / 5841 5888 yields 0.55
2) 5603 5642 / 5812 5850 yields 0.53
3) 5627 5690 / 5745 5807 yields 0.66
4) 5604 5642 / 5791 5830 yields 0.54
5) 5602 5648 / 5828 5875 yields 0.52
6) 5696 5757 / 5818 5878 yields 0.79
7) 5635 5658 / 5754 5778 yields 0.64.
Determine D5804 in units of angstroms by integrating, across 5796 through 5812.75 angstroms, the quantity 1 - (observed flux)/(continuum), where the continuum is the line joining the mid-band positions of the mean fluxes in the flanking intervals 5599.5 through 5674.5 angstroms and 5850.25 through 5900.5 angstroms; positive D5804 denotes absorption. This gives 2.4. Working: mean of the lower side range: 15.5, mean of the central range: 9.13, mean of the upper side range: 8.65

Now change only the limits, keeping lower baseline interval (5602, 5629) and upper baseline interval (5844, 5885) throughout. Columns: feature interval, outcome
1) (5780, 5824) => 6.11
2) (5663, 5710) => 5.87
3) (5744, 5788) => 6.69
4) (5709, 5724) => 2.10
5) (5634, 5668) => 0.40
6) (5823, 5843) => 1.80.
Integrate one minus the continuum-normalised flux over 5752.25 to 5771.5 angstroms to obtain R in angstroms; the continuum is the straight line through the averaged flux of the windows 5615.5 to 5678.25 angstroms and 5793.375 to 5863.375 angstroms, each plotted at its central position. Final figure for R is 1.9 angstroms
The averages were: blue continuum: 15.6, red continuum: 8.89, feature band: 10.2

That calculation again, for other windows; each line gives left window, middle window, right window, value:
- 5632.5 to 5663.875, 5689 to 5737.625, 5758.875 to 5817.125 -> 4.85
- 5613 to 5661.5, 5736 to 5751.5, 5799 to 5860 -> 2.14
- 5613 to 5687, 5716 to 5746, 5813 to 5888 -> 4.28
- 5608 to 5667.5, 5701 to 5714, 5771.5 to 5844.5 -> 1.76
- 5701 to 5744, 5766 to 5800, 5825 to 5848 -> 1.76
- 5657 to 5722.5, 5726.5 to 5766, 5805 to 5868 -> 1.47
